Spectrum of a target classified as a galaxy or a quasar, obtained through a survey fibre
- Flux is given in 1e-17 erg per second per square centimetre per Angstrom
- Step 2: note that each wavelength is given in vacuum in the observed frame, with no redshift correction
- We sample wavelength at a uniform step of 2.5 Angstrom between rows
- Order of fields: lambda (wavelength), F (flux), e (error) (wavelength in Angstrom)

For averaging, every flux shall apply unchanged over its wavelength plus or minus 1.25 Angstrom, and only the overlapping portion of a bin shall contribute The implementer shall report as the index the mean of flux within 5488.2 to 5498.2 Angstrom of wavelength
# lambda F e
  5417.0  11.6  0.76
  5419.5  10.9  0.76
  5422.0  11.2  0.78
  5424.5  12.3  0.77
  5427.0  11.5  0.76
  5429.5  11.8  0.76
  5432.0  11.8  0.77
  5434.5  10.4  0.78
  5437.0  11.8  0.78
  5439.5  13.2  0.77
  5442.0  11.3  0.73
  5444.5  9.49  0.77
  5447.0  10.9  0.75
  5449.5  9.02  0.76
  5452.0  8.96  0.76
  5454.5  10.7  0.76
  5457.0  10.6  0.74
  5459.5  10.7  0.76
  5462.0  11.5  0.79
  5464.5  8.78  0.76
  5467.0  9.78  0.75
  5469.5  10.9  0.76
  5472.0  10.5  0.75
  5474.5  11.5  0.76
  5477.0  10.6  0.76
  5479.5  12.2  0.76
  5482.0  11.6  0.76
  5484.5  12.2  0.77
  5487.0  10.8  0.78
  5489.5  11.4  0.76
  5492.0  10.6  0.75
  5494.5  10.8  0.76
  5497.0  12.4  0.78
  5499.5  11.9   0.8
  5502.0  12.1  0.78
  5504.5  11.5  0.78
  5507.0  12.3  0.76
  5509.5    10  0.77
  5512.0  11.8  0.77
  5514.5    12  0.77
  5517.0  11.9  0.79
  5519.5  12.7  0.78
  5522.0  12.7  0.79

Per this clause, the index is 11.3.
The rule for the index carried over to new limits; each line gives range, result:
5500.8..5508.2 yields 12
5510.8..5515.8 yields 11.9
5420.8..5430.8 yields 11.7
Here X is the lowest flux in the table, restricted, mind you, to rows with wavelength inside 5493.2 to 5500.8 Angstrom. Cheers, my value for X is 10.8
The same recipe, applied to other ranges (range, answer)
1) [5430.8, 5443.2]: 10.4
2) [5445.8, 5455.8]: 8.96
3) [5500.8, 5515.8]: 10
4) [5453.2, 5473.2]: 8.78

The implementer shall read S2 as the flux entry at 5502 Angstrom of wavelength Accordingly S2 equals 12.1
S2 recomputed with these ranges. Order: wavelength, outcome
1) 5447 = 10.9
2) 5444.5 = 9.49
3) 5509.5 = 10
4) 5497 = 12.4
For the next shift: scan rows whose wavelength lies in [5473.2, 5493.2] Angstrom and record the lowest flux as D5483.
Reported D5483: 10.6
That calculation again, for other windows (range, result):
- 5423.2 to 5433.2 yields 11.5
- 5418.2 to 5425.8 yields 10.9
